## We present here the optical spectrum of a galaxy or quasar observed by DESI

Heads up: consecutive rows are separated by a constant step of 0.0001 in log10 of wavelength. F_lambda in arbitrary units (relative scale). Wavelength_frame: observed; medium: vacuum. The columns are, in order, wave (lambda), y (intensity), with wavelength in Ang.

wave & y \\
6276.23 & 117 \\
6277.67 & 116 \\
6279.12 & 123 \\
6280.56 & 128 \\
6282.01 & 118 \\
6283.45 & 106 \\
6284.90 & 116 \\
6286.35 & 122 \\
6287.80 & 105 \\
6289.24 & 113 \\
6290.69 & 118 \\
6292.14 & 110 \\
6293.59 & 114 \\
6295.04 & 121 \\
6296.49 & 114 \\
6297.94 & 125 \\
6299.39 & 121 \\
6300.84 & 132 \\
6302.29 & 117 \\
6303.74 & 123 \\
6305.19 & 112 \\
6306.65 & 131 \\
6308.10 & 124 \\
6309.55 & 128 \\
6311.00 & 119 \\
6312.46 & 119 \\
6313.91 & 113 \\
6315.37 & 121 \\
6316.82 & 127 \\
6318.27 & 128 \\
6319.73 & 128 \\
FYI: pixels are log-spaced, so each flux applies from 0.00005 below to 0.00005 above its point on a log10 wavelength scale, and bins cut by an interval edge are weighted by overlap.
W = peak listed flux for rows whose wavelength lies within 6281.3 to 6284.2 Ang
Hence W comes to 118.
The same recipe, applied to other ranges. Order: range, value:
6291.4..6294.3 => 114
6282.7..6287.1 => 122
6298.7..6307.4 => 132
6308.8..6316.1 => 128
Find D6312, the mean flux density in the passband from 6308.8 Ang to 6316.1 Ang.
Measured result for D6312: 120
